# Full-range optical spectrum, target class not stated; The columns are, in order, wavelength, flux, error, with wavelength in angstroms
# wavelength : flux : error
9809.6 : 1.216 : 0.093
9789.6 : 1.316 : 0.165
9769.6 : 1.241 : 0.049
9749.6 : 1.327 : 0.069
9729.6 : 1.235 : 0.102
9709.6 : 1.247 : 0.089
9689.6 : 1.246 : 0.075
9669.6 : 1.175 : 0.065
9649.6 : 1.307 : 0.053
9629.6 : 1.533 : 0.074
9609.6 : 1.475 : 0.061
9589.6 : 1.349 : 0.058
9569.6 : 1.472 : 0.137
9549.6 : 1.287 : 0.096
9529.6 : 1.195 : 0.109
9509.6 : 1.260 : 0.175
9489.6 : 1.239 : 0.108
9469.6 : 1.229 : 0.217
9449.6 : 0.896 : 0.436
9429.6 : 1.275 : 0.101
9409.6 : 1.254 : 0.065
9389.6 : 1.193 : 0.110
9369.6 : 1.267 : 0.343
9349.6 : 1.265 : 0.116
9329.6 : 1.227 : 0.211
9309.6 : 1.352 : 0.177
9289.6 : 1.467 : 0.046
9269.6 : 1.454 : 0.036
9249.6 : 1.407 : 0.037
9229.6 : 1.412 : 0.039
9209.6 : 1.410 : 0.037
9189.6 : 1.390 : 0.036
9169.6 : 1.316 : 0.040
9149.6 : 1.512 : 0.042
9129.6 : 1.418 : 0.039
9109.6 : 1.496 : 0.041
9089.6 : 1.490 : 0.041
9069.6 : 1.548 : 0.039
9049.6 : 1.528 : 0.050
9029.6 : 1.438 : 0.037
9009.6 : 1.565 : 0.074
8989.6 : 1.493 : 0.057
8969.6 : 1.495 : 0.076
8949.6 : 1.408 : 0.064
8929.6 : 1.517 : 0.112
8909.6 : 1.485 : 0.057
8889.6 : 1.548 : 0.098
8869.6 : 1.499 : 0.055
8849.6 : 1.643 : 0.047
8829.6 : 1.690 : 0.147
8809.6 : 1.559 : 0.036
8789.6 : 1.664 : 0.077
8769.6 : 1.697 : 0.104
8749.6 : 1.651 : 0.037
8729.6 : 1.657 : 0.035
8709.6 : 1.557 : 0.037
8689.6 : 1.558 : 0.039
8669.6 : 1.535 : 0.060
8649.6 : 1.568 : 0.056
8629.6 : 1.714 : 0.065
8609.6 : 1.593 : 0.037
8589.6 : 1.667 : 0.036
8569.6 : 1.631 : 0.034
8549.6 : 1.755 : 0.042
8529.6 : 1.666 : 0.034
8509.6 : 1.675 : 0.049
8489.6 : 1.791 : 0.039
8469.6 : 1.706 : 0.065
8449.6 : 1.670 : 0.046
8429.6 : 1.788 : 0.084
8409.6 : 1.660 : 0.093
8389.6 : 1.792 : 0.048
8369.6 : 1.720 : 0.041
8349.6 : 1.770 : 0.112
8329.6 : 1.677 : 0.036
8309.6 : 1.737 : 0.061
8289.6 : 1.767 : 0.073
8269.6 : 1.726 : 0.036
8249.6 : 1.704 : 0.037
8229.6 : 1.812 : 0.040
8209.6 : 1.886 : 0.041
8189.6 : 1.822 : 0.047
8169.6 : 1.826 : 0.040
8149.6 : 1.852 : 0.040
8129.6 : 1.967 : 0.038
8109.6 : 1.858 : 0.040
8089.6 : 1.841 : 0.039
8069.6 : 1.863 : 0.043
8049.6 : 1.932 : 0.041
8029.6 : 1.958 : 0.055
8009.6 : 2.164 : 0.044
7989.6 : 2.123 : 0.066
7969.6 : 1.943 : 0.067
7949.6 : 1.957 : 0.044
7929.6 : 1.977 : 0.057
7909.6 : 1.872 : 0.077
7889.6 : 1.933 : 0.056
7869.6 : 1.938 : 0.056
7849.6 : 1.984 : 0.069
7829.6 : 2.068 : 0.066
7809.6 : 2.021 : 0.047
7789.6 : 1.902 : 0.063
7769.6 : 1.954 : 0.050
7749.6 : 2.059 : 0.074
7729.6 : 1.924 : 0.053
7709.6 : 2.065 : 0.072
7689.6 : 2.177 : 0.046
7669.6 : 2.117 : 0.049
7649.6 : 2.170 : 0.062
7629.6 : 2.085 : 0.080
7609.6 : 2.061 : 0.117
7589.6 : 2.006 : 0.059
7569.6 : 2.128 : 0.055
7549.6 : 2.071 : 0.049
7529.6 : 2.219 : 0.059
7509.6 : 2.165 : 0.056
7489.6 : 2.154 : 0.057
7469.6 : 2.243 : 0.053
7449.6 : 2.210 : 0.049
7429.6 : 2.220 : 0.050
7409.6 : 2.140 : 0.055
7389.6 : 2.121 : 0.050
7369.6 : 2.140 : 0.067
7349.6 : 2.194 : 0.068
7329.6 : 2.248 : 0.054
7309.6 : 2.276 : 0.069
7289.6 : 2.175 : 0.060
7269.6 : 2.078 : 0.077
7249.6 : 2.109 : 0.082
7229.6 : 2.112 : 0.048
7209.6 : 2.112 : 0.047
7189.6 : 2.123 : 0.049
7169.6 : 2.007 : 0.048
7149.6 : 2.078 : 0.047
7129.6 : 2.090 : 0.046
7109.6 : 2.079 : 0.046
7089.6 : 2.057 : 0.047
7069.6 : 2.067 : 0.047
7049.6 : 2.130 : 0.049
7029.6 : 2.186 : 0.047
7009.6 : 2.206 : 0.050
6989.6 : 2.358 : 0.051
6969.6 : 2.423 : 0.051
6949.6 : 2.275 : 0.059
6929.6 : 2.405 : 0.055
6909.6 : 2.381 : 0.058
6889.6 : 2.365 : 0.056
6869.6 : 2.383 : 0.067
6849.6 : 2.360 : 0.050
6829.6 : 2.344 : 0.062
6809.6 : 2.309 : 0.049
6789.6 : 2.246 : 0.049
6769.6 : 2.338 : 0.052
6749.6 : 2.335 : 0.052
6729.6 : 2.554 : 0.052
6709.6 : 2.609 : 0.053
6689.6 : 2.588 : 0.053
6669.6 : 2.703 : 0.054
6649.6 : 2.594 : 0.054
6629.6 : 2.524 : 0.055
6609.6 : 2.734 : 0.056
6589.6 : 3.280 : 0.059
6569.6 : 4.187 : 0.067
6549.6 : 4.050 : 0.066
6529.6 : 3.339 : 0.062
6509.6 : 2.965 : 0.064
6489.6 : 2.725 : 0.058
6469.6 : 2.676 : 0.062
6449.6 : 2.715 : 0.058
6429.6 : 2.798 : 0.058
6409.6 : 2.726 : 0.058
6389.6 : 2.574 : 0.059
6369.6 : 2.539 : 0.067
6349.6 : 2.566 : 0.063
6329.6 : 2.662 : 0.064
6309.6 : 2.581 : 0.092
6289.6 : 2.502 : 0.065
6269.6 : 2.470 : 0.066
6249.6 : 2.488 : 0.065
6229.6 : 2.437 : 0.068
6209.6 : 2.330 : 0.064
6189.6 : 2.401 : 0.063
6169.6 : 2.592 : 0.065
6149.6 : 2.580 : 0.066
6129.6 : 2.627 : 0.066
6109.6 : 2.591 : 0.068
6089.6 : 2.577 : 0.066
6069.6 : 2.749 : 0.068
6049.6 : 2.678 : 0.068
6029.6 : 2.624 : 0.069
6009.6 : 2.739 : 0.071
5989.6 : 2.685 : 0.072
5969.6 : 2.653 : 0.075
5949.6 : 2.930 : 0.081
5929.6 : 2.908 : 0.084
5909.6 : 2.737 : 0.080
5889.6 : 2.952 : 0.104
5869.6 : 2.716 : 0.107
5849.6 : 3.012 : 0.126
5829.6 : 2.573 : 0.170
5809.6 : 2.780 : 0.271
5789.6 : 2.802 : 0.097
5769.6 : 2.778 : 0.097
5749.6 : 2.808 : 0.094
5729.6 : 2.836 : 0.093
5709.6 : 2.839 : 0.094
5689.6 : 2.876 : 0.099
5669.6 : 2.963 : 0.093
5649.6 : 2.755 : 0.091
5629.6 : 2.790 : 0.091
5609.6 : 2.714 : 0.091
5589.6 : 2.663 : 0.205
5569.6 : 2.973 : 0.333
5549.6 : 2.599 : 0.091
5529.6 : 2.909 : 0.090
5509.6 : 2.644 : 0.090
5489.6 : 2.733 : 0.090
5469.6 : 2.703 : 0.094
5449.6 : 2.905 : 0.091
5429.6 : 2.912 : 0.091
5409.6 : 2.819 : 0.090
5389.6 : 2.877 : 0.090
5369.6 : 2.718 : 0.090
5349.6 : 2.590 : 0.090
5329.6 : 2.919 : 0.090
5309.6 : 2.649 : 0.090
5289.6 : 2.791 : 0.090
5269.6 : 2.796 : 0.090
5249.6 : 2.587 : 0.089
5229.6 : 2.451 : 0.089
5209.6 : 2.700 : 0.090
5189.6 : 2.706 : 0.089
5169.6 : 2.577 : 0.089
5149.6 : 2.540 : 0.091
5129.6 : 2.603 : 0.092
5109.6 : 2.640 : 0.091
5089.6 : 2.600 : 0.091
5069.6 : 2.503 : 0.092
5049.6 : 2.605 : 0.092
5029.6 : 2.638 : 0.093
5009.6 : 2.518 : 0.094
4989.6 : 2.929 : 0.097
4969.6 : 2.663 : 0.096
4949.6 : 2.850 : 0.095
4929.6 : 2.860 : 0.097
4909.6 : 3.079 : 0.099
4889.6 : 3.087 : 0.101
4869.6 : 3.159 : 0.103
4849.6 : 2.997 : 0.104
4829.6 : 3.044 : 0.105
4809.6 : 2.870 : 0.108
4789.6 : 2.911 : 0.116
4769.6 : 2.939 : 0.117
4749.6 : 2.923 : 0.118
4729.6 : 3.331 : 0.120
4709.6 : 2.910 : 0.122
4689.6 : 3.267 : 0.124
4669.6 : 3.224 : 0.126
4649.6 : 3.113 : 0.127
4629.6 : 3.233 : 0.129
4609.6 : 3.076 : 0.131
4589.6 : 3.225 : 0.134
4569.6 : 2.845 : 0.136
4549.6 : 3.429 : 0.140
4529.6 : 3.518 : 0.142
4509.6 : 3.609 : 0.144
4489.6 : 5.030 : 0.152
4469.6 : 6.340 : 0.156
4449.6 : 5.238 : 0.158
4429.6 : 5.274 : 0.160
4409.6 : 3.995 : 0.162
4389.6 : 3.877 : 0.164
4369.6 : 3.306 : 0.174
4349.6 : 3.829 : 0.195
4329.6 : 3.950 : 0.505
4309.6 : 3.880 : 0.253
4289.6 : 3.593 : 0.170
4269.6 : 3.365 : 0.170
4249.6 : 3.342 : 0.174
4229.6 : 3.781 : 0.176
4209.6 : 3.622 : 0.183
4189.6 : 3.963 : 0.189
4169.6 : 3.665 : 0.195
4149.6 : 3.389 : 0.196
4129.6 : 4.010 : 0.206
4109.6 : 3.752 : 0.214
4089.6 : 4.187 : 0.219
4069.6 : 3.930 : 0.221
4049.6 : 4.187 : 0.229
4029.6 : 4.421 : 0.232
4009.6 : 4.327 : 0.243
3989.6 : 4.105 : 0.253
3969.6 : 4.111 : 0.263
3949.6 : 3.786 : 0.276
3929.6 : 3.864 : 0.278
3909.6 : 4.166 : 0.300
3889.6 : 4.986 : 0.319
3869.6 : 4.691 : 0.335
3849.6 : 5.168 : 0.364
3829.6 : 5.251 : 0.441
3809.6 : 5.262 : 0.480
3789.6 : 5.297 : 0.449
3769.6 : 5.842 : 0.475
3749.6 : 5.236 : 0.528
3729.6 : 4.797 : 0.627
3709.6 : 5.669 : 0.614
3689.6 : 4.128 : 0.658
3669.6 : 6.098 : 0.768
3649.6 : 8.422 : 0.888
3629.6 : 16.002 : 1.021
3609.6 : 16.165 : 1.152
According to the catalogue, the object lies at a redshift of 1.34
